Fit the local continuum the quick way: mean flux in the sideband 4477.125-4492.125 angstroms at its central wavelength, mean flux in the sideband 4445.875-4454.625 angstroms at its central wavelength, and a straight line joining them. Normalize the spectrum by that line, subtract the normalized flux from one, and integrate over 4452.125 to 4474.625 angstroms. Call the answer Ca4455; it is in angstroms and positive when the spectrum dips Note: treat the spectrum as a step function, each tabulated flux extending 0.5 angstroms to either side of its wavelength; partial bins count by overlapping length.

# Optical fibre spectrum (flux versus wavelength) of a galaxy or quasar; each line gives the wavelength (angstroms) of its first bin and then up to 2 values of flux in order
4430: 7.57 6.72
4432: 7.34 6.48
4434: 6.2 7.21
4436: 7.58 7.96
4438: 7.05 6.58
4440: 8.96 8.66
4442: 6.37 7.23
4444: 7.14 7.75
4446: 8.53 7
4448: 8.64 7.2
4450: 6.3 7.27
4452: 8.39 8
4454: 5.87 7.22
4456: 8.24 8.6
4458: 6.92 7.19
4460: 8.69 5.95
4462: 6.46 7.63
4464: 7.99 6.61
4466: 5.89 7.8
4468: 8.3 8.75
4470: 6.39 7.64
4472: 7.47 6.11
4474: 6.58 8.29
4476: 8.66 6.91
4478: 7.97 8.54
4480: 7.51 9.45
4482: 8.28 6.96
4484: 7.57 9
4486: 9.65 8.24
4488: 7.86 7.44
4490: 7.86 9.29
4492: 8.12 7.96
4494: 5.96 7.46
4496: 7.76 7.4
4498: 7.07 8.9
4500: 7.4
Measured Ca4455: 1.19 angstroms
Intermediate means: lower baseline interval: 7.42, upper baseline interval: 8.22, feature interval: 7.31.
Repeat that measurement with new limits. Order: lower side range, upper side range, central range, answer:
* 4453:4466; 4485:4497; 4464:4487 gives -0.4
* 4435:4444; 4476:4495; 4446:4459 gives 0.3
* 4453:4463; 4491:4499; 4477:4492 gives -1.4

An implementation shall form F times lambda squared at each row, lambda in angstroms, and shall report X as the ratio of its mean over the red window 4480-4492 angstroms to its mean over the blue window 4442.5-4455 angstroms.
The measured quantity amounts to 1.13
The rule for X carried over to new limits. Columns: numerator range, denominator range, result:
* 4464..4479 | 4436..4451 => 1.00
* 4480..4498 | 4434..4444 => 1.10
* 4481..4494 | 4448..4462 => 1.12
